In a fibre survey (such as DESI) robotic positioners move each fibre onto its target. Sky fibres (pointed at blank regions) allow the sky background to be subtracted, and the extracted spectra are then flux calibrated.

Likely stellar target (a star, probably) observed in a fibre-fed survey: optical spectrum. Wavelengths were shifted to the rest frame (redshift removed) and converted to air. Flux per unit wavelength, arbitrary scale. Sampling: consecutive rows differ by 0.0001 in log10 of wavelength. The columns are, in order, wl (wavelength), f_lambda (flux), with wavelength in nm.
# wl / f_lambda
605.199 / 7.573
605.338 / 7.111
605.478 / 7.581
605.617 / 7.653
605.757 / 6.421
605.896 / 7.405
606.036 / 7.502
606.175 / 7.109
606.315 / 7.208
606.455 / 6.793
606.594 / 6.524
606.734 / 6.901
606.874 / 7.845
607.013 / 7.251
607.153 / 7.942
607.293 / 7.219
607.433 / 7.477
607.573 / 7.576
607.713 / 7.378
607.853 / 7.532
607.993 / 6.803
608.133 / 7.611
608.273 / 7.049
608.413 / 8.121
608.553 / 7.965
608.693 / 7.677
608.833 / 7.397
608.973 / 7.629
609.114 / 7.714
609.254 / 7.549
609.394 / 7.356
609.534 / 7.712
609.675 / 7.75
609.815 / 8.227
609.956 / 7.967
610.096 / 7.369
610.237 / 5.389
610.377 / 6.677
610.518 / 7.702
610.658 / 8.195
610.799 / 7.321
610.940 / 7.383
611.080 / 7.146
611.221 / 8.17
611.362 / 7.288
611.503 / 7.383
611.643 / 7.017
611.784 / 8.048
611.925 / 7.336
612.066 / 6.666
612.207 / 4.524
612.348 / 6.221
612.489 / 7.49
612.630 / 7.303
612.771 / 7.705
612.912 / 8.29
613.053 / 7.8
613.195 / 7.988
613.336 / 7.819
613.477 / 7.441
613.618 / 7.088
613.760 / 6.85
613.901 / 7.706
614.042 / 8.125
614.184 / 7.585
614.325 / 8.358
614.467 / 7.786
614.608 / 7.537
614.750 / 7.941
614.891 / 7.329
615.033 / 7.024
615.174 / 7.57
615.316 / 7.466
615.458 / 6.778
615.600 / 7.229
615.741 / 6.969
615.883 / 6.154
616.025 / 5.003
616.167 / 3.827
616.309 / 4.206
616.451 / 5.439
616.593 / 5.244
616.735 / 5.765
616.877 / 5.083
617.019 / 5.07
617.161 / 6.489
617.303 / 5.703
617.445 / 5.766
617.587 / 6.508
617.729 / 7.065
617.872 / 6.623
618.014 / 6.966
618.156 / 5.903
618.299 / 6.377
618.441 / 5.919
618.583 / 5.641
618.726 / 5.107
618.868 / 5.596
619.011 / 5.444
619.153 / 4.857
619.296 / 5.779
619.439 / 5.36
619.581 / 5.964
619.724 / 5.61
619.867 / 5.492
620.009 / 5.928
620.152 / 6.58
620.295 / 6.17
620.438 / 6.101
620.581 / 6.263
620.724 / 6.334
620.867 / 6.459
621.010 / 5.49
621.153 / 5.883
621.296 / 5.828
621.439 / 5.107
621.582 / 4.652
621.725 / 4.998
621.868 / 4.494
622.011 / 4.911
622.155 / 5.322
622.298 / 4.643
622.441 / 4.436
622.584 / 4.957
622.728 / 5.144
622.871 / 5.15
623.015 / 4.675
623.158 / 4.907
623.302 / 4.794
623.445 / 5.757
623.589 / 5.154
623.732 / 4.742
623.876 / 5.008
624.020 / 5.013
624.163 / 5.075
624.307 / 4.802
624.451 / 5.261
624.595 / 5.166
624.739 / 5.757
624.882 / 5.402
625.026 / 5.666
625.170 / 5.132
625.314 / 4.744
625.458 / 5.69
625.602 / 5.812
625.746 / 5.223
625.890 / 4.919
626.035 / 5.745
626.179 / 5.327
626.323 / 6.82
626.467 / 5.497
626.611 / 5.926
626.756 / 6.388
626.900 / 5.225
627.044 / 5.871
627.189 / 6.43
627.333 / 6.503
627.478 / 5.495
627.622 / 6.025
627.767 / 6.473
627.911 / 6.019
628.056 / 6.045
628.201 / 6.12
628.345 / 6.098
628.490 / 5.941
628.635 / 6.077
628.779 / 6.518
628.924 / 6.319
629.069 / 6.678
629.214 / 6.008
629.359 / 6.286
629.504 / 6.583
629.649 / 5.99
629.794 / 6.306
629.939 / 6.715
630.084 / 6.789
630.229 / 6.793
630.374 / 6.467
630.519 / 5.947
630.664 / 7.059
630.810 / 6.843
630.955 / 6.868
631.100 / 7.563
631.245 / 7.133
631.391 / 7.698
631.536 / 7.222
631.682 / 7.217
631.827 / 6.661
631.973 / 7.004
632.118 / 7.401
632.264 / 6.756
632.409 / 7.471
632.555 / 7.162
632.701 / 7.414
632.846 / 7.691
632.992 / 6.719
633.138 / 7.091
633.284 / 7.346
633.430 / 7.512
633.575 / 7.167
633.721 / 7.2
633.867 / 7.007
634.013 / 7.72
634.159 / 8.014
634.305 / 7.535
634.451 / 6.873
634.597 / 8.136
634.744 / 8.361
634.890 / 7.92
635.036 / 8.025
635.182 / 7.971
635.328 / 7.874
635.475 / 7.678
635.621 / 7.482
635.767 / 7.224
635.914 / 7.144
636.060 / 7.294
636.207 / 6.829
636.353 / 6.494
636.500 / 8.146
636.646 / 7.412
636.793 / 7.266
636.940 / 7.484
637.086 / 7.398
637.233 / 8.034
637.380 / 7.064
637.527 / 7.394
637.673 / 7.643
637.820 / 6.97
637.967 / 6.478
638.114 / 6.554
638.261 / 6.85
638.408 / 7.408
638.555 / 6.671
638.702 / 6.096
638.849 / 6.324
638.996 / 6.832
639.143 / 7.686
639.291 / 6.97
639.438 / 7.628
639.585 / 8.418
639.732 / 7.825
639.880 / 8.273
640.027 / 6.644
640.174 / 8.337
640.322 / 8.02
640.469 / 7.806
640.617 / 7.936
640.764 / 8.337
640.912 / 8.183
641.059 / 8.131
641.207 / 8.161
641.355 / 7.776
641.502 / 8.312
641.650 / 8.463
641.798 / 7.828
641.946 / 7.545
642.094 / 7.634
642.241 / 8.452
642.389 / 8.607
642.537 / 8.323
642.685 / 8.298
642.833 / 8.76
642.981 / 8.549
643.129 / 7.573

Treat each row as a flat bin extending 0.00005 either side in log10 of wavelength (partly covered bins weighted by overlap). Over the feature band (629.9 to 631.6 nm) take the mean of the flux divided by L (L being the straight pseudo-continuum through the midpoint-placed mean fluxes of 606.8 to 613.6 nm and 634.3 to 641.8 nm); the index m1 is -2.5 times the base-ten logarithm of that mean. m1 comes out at 0.086 mag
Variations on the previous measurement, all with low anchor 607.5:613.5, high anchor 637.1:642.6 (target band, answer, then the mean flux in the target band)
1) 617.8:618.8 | 0.22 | 6.07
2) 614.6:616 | 0.05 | 7.11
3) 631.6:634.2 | 0.05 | 7.24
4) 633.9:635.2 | -0.03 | 7.81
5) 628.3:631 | 0.17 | 6.43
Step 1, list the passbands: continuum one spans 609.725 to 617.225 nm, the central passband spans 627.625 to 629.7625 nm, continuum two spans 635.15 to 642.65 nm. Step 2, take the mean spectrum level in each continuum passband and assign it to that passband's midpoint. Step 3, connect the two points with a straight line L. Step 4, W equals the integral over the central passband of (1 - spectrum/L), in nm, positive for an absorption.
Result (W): 0.32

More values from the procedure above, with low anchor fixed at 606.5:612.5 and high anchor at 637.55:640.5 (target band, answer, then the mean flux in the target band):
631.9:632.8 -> 0.01 nm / 7.22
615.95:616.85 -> 0.29 nm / 4.93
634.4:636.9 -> -0.09 nm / 7.54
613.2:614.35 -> -0.05 nm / 7.62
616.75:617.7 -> 0.19 nm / 5.83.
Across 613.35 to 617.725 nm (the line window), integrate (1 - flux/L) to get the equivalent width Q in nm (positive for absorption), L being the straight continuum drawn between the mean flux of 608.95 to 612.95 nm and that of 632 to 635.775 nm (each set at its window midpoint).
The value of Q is 0.453 nm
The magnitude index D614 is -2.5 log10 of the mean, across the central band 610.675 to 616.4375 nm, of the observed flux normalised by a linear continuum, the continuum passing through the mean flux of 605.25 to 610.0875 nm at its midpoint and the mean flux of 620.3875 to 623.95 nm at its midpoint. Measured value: -0.09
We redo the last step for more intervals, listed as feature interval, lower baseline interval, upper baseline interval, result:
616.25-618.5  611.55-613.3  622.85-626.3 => 0.089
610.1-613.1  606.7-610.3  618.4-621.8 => -0.029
